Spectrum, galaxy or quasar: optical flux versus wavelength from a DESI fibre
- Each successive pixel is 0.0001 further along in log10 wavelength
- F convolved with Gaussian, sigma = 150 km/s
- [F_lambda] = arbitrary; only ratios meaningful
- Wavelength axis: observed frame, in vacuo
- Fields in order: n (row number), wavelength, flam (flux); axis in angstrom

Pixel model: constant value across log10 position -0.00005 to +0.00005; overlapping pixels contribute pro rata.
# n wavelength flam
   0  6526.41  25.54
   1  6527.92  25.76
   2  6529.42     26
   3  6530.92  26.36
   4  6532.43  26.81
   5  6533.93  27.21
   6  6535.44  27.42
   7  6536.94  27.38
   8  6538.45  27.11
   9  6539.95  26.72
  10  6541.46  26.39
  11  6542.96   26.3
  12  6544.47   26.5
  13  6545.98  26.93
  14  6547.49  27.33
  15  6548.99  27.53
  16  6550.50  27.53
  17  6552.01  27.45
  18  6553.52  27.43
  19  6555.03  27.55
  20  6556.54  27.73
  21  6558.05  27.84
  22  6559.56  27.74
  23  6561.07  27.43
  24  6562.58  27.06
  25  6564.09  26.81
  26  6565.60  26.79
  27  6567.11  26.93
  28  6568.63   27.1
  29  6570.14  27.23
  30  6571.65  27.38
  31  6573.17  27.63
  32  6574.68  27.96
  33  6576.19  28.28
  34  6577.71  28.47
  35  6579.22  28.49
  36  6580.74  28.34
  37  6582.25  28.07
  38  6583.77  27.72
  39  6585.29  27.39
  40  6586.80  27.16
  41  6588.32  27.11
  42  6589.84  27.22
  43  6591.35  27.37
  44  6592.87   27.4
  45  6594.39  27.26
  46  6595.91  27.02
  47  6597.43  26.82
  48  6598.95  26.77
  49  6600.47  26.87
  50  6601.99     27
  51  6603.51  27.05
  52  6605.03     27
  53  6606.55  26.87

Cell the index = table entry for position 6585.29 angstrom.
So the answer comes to 27.39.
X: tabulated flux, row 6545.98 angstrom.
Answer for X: 26.93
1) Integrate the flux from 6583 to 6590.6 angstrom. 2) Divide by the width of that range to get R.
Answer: 27.3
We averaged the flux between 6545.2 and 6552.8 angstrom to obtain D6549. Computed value 27.3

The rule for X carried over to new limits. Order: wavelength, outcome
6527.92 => 25.76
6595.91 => 27.02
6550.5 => 27.53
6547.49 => 27.33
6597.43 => 26.82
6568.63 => 27.1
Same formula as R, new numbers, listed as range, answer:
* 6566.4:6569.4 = 27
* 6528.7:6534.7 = 26.6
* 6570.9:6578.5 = 27.9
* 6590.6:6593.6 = 27.4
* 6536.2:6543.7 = 26.8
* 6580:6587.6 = 27.7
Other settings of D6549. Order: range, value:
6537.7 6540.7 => 27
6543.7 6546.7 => 26.7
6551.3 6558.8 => 27.6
